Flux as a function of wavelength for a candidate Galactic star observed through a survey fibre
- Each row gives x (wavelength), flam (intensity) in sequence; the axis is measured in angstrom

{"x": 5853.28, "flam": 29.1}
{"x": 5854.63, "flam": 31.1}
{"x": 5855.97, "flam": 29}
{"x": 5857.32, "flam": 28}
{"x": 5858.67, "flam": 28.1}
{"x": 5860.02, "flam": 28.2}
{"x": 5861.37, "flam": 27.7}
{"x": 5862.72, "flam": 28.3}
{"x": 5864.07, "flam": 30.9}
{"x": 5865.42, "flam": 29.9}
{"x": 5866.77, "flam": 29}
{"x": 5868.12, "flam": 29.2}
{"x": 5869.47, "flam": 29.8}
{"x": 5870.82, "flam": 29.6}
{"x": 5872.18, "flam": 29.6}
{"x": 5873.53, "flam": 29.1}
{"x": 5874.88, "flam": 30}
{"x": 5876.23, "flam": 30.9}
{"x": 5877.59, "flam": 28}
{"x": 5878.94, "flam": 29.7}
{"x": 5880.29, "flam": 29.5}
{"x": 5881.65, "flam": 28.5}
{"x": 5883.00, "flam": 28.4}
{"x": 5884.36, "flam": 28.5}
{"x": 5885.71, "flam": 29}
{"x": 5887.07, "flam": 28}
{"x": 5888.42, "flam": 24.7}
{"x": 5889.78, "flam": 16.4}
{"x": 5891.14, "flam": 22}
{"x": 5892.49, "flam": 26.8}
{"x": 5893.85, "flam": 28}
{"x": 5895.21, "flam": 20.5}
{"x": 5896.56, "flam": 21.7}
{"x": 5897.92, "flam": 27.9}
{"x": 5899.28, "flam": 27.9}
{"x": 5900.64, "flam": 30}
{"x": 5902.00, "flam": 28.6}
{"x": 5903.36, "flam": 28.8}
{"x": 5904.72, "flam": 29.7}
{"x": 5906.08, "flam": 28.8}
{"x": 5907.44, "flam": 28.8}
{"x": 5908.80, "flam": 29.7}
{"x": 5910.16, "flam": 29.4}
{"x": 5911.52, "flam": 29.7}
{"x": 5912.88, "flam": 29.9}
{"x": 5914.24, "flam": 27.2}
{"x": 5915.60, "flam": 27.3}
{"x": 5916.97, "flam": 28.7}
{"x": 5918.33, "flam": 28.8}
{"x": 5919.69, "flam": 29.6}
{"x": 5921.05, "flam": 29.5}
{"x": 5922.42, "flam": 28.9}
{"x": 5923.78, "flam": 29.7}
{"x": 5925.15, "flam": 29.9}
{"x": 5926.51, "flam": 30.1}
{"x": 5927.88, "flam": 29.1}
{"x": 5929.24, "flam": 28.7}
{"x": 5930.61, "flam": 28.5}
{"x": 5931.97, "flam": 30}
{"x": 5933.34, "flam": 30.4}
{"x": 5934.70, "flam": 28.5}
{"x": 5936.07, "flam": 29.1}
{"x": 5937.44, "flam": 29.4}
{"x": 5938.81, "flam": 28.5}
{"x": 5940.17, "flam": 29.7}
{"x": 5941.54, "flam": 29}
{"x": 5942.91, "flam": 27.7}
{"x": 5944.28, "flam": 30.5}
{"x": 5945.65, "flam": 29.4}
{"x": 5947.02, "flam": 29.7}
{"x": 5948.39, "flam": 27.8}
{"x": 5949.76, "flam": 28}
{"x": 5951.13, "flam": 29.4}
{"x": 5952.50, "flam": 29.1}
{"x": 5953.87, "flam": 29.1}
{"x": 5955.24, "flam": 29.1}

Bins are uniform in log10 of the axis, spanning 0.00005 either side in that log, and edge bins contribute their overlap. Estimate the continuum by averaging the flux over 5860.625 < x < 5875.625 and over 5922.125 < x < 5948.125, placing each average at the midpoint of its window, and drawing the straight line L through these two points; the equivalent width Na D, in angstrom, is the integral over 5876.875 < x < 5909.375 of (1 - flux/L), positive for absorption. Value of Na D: 2.5 angstrom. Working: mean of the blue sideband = 29.4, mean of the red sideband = 29.3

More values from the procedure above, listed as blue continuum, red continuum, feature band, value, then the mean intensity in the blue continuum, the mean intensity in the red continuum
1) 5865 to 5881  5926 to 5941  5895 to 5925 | 1.0 angstrom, 29.5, 29.3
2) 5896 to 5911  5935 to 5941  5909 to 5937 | -0.4 angstrom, 28.4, 29.1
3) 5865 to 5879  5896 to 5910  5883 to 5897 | 2.0 angstrom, 29.5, 28.3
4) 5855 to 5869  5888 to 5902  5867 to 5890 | -1.3 angstrom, 28.9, 24.8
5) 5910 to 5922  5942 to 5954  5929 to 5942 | -0.1 angstrom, 28.9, 29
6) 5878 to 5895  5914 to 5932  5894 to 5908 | 0.1 angstrom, 26.5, 29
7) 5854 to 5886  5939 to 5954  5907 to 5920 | 0.1 angstrom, 29.2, 29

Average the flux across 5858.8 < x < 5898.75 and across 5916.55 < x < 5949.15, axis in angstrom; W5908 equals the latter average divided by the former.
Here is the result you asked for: 1.06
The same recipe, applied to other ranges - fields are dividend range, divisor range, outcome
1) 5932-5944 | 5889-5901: 1.19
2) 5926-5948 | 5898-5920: 1.01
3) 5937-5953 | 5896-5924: 1.01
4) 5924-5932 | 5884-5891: 1.18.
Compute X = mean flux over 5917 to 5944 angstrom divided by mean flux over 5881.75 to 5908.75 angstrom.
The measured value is 1.10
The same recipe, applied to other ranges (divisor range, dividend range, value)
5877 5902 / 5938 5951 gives 1.09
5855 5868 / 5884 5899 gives 0.86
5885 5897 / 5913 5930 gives 1.20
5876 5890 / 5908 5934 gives 1.06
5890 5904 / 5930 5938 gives 1.13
